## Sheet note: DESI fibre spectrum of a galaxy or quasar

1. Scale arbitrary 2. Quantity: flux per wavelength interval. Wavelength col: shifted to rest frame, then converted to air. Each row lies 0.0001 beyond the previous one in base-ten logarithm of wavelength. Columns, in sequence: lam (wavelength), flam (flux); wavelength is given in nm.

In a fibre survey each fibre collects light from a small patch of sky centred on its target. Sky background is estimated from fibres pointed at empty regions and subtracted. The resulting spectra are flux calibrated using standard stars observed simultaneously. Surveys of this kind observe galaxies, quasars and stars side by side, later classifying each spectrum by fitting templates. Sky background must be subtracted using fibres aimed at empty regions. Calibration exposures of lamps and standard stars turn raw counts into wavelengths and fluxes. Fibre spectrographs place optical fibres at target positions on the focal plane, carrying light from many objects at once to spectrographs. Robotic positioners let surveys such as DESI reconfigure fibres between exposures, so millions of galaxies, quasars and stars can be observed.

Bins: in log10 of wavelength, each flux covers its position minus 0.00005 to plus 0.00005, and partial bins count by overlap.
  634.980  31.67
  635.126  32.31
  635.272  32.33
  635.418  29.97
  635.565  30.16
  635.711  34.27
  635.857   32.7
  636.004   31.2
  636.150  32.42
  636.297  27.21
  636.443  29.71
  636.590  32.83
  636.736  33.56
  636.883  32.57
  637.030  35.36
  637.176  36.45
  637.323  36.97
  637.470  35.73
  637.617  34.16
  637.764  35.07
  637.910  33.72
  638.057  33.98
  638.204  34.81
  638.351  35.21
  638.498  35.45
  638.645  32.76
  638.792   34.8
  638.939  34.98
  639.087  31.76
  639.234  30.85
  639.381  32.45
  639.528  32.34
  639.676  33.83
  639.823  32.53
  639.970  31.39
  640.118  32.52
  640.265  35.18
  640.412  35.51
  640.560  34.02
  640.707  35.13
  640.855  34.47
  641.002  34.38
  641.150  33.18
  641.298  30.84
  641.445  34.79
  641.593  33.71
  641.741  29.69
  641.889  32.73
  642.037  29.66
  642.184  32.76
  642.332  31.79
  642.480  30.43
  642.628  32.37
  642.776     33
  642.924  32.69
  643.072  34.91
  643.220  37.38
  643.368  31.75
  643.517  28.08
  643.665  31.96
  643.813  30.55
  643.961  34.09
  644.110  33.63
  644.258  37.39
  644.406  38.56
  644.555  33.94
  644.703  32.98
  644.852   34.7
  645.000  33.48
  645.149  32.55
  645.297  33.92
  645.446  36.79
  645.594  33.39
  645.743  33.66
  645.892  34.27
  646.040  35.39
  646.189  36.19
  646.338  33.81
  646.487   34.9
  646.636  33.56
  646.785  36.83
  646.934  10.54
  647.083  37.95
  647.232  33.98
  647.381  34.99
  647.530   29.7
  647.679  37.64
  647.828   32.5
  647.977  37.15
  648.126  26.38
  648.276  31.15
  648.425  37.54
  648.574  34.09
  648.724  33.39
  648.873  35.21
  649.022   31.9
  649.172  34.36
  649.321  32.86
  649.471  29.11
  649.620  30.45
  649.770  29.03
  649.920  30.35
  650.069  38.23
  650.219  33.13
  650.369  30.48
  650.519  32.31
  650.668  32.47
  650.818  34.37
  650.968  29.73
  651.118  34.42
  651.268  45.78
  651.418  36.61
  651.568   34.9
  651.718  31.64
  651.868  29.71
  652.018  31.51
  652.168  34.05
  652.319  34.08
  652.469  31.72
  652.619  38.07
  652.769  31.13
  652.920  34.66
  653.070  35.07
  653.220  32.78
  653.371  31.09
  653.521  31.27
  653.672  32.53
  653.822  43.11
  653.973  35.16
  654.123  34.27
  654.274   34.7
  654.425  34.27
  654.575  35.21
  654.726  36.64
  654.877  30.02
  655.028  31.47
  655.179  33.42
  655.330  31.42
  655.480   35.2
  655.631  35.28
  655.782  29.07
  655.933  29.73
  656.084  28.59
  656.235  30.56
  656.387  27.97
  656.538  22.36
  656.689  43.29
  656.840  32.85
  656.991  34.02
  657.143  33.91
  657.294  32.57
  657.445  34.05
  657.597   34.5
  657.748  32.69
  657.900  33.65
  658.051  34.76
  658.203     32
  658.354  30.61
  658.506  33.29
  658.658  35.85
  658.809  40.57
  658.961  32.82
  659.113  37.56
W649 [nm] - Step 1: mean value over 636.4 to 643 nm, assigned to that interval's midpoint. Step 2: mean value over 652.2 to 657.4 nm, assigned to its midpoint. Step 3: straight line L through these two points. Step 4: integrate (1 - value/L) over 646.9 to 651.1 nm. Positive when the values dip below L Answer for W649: 0.11 nm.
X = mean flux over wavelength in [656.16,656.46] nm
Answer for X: 29.2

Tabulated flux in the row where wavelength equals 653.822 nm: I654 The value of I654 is 43.11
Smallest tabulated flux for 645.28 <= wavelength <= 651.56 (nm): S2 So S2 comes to 10.54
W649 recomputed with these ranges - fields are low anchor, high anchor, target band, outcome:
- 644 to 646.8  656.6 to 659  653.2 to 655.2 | 0.03 nm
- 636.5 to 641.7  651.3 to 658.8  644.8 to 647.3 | 0.03 nm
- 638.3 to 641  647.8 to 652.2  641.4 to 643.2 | 0.05 nm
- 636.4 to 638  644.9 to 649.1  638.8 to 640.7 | 0.04 nm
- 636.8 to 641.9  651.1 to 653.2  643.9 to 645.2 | -0.02 nm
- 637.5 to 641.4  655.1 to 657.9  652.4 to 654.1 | -0.09 nm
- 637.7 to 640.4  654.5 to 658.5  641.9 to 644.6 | 0.02 nm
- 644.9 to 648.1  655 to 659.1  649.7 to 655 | -0.11 nm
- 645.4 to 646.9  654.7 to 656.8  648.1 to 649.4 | 0.01 nm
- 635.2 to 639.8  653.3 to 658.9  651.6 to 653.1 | 0.01 nm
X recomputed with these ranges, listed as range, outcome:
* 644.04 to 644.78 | 35.3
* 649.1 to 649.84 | 31.2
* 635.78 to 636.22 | 32.1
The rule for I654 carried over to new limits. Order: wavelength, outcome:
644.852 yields 34.7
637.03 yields 35.36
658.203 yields 32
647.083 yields 37.95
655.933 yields 29.73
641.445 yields 34.79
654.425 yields 34.27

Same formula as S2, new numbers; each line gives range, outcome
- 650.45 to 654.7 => 29.71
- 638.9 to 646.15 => 28.08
